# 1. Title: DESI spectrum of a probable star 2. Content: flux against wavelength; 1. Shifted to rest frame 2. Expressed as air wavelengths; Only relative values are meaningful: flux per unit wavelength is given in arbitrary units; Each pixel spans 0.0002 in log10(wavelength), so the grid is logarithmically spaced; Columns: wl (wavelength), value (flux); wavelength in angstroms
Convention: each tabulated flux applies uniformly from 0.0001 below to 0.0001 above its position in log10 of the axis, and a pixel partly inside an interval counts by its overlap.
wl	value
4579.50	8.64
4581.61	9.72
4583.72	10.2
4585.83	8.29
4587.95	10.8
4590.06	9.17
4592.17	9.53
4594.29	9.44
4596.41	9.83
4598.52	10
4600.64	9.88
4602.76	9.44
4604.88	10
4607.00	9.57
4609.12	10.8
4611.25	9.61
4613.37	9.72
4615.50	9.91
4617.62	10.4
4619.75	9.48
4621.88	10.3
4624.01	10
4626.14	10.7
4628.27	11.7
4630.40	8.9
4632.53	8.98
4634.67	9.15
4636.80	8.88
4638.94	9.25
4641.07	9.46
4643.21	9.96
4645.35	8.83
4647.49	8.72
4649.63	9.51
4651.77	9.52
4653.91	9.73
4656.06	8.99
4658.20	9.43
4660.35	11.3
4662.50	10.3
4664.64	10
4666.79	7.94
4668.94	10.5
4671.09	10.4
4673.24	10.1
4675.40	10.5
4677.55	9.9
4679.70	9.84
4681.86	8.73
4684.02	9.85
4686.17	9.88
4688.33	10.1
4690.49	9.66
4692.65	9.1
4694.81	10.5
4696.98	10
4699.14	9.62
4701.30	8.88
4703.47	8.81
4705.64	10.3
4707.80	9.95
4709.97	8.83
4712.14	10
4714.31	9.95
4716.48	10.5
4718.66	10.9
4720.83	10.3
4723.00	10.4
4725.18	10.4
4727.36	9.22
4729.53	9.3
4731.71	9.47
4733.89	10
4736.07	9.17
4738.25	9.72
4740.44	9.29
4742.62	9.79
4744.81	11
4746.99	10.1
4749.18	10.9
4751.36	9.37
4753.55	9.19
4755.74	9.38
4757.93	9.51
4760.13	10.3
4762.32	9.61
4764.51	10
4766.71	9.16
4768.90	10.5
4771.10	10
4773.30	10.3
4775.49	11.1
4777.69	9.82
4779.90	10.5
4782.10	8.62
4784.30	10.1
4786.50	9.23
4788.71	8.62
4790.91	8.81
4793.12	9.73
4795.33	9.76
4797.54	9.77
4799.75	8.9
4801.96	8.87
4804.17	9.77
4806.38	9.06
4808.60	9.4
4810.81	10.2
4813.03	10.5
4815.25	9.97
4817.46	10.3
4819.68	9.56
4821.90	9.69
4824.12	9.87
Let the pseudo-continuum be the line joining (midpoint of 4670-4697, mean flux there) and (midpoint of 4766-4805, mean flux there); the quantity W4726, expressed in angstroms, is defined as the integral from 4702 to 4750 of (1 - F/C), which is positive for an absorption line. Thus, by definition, -0.6 angstroms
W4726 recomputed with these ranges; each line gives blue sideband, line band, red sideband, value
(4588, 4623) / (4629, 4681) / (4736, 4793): 1.20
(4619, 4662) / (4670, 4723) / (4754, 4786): -0.63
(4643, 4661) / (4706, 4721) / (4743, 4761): -0.43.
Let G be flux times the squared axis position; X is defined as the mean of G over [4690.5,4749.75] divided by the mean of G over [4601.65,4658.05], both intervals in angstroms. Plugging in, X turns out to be 1.06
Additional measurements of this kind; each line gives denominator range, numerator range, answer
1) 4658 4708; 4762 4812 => 1.03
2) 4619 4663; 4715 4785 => 1.08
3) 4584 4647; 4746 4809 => 1.07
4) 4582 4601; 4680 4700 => 1.05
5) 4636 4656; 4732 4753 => 1.11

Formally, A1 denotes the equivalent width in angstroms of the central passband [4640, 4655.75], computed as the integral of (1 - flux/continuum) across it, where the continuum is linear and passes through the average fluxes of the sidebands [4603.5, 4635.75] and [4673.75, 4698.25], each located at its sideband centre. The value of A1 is 0.83 angstroms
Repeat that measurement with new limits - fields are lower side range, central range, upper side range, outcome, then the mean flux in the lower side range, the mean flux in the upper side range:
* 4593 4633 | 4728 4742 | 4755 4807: 0.34 angstroms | 9.94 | 9.65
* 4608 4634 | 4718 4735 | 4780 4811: -0.62 angstroms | 10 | 9.36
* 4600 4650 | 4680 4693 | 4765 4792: 0.17 angstroms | 9.71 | 9.74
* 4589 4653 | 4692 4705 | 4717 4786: 0.39 angstroms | 9.69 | 9.92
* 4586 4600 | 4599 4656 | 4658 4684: 0.58 angstroms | 9.7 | 9.92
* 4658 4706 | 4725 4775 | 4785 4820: -0.85 angstroms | 9.81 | 9.54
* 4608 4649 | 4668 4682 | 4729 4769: -0.49 angstroms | 9.72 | 9.77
